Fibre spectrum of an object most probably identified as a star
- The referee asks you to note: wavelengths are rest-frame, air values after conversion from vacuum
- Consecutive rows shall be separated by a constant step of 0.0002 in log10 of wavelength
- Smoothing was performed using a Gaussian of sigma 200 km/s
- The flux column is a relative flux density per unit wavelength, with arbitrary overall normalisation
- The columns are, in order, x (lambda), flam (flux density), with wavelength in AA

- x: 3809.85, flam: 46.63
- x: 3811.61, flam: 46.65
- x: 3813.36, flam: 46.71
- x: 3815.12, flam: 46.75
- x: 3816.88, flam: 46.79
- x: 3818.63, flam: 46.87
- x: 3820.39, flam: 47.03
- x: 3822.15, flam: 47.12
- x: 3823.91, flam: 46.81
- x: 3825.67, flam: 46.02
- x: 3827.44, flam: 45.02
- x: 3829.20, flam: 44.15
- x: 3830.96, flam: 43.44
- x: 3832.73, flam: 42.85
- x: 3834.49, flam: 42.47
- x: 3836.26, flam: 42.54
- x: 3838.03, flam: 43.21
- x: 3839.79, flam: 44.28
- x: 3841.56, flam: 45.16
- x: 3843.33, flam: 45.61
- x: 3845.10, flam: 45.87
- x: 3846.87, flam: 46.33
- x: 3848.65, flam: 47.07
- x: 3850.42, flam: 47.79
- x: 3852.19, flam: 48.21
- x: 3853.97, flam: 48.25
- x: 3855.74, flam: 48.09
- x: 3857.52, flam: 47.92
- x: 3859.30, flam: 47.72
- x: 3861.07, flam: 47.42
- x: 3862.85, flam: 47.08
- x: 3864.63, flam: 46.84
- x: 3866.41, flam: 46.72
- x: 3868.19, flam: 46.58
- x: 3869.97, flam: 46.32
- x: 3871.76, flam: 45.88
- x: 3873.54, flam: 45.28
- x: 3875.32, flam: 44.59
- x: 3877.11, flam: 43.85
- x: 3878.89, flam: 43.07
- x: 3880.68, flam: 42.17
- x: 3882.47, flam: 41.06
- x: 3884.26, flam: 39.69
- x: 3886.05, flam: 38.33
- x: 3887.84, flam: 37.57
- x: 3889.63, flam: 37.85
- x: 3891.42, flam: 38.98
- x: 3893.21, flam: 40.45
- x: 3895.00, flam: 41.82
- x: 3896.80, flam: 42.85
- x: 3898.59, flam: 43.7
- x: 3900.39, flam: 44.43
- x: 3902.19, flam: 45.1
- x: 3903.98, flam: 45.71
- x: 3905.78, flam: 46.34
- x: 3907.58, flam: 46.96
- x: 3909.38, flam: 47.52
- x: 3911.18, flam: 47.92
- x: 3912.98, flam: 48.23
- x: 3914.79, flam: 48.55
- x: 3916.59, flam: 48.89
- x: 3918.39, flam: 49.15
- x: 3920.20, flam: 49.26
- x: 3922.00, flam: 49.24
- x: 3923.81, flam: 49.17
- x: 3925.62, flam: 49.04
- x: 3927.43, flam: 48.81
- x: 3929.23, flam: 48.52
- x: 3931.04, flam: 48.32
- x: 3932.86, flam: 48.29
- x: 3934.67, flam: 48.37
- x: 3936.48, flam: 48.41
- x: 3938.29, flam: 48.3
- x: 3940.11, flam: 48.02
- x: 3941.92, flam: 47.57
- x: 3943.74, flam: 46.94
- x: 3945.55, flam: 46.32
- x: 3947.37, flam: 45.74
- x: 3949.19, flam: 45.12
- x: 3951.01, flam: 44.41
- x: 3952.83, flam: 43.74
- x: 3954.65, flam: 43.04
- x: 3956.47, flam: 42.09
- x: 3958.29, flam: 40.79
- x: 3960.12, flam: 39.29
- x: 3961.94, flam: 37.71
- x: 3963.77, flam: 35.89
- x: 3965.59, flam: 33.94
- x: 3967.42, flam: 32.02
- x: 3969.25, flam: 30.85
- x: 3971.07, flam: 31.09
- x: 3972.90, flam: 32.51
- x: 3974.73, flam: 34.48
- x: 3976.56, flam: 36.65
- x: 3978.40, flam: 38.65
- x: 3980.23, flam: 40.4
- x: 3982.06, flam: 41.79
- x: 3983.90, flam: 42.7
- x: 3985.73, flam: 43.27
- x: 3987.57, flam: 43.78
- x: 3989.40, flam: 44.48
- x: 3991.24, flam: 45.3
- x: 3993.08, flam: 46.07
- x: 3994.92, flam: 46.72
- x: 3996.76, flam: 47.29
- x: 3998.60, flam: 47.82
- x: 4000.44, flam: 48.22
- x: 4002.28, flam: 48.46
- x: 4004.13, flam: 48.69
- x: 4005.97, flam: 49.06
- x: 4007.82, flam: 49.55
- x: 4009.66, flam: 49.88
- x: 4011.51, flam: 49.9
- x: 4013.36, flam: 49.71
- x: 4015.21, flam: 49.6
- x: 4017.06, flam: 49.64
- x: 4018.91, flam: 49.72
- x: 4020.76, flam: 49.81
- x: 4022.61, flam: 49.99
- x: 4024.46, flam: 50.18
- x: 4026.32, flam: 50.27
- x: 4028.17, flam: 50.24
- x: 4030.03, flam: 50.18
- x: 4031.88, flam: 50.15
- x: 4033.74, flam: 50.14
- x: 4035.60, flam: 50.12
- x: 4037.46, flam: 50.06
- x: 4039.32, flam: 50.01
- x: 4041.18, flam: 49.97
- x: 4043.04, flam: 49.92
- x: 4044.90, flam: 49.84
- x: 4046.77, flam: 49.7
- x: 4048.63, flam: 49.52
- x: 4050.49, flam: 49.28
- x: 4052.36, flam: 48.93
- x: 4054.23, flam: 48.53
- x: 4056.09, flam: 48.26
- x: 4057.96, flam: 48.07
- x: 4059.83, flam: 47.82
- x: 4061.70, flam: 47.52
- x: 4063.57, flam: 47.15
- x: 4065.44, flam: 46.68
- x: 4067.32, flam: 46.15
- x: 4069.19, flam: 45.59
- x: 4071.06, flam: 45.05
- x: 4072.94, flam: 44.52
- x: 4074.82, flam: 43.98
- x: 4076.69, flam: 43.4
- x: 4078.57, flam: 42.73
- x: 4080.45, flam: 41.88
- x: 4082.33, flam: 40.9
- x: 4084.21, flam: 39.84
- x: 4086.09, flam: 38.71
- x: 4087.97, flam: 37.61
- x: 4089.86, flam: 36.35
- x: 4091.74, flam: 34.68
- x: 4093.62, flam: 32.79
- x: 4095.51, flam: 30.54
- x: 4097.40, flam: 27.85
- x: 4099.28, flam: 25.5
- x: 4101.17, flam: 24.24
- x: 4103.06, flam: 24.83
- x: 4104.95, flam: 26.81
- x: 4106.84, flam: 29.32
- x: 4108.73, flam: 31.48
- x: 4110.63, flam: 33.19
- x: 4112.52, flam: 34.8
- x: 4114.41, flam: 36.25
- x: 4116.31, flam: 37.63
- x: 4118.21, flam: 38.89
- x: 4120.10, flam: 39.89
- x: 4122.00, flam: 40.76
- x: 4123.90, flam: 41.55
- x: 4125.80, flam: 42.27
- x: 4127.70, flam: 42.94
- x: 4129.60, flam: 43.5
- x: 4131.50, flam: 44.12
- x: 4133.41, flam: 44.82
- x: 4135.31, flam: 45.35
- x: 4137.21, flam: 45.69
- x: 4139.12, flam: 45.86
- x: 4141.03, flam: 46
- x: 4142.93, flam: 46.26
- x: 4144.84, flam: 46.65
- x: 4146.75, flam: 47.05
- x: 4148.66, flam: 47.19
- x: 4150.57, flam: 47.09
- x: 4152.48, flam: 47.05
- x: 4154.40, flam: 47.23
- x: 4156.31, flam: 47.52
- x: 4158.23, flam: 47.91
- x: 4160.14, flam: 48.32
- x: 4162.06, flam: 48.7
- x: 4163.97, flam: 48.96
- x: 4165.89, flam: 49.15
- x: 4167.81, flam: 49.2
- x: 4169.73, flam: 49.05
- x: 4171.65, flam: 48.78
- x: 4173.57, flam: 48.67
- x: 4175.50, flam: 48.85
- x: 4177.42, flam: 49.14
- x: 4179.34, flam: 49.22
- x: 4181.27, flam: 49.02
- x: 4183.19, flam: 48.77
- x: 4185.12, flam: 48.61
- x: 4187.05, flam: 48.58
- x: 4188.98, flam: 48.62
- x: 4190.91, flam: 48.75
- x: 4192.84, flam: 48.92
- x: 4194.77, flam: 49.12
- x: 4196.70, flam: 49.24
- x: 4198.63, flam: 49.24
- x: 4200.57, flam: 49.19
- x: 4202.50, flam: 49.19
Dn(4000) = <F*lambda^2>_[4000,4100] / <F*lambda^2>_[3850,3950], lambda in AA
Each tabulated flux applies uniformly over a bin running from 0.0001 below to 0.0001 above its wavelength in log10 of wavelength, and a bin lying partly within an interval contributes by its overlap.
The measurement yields 1.07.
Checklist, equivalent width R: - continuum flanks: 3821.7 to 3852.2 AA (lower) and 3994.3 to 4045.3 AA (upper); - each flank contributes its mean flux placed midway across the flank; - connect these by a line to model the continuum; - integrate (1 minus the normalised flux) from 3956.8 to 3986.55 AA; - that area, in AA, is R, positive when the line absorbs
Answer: 6.9 AA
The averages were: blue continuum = 45.1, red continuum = 49.5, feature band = 37.1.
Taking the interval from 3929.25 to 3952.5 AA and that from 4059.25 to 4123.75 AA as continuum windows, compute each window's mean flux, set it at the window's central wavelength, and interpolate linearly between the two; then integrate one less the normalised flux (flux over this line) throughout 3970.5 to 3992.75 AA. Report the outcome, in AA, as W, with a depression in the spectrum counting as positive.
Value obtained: 2.3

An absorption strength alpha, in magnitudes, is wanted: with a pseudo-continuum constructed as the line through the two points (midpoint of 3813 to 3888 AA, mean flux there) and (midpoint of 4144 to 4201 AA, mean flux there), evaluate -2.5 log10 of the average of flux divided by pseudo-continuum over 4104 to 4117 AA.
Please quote 0.41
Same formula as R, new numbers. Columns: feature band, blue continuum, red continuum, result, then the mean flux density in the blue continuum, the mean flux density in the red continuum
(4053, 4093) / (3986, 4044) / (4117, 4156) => 2.79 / 48.8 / 44.5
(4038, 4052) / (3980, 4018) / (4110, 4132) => -1.76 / 46.9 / 39.7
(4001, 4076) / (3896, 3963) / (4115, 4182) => -4.34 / 46.2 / 46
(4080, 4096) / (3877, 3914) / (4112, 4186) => 2.83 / 43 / 45.7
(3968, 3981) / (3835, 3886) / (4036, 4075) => 3.36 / 45.4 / 48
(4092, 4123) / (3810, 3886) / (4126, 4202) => 9.84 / 45.5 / 47.6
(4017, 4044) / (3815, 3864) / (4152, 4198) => -1.44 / 46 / 48.7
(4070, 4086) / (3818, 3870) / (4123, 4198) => 1.49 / 46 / 47.3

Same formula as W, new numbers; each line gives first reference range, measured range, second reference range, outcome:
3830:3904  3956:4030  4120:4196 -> 2.7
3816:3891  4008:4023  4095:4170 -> -2.5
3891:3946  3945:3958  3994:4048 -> 1.0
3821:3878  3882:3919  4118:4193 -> 1.7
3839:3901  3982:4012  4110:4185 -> -1.3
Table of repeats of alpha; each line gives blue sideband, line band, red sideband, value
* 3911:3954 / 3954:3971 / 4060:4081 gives 0.27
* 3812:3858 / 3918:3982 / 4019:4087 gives 0.09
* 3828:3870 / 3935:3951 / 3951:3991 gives -0.16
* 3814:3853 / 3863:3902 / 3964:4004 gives 0.03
